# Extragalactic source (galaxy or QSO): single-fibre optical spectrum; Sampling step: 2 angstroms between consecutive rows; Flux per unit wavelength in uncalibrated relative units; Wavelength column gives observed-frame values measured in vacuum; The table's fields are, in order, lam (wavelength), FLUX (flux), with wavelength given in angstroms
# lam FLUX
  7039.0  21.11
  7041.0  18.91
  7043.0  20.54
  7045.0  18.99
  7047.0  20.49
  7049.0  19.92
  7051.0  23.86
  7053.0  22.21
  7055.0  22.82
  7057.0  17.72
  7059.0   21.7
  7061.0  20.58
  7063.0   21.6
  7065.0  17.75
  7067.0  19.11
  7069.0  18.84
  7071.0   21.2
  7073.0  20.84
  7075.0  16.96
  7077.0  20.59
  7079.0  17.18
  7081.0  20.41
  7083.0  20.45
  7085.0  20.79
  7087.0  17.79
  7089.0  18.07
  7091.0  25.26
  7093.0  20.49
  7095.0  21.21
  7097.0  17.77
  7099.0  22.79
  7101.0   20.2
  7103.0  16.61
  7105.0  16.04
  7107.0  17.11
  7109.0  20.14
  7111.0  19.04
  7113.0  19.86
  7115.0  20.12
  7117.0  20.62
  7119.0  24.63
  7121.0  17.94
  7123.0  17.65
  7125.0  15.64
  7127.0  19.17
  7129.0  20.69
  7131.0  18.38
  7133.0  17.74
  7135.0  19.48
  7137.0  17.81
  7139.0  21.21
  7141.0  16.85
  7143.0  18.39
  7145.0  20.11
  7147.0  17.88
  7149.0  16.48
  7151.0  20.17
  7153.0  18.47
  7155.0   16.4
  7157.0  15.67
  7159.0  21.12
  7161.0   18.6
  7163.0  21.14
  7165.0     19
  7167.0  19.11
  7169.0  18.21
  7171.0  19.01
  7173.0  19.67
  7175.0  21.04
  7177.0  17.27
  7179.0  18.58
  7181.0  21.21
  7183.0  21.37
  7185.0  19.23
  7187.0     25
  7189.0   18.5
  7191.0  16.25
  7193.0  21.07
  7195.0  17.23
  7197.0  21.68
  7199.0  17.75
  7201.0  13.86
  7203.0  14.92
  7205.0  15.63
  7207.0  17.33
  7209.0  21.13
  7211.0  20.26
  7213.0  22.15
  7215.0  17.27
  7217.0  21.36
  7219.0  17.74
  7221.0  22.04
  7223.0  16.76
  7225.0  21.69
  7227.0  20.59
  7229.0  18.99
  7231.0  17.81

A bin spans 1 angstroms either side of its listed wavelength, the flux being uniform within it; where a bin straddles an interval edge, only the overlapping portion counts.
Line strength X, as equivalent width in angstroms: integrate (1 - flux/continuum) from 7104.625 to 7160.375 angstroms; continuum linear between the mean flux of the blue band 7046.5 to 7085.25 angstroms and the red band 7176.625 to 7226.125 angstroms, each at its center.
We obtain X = 2.6 angstroms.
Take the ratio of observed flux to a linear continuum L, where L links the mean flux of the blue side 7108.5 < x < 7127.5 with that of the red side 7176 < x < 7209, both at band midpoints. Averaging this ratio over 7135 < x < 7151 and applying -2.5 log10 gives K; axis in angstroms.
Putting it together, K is 0.04 mag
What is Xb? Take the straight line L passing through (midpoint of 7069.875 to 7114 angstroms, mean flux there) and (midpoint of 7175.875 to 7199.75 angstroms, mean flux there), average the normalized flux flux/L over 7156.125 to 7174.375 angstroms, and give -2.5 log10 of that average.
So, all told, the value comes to 0.03 mag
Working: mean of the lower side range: 19.6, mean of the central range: 19.1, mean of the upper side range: 19.6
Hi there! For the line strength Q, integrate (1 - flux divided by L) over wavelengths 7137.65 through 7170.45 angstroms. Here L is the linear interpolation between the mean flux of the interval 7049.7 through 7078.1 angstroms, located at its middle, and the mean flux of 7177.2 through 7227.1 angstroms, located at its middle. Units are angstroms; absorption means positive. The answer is 1.5 angstroms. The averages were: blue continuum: 20.4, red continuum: 19.2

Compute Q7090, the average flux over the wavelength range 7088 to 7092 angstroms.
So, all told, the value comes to 21.7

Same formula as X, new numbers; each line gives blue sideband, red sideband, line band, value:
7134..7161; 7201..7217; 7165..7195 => -1.96 angstroms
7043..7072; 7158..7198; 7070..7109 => 1.35 angstroms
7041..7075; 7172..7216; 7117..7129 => 0.27 angstroms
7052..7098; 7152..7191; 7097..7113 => 0.80 angstroms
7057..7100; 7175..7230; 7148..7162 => 0.98 angstroms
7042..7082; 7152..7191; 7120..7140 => 1.09 angstroms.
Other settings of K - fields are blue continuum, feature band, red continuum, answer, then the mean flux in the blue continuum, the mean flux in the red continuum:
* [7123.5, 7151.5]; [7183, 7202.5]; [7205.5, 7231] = 0.02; 18.5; 19.6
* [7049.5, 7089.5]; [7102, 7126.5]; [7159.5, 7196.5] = 0.06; 20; 19.6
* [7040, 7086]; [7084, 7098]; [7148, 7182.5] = -0.02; 20.2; 18.9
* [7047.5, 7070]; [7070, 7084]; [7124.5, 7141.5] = 0.02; 20.6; 18.7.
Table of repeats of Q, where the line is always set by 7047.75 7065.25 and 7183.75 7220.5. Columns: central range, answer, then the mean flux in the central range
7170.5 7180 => 0.07 angstroms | 19.1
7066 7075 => 0.50 angstroms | 19.7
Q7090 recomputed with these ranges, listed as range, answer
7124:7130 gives 18.5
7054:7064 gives 20.9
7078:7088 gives 19.3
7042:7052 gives 20.8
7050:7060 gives 21.7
